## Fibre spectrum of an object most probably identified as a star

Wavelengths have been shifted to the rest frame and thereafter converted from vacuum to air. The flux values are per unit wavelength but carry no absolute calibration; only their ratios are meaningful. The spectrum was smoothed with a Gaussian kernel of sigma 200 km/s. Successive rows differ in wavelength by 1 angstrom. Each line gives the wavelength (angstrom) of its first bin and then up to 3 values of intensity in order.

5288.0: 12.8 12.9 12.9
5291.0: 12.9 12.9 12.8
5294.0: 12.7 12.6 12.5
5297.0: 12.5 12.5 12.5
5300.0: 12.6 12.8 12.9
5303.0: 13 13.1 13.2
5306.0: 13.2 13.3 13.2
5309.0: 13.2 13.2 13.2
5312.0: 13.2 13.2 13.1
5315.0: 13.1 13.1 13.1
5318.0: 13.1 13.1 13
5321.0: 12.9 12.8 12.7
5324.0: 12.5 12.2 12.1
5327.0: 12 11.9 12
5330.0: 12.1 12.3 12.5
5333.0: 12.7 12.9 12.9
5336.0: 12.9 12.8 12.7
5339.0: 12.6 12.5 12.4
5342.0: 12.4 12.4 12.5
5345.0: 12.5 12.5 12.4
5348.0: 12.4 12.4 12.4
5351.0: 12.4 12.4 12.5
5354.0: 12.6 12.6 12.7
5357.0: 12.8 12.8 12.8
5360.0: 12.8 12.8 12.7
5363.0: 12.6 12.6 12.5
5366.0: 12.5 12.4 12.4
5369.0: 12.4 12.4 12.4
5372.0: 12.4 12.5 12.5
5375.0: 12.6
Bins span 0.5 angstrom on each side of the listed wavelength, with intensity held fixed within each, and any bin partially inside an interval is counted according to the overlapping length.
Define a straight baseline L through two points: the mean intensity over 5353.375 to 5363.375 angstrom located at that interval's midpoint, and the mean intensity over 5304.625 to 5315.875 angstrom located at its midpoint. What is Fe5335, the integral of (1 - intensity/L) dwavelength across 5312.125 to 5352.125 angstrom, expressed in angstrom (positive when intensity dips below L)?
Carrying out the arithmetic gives 1.14 angstrom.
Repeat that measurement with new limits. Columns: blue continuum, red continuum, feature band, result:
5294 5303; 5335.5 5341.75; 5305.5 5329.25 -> -0.4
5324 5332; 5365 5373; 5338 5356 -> -0.3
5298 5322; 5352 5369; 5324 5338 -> 0.5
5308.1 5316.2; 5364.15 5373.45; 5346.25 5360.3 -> 0.1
